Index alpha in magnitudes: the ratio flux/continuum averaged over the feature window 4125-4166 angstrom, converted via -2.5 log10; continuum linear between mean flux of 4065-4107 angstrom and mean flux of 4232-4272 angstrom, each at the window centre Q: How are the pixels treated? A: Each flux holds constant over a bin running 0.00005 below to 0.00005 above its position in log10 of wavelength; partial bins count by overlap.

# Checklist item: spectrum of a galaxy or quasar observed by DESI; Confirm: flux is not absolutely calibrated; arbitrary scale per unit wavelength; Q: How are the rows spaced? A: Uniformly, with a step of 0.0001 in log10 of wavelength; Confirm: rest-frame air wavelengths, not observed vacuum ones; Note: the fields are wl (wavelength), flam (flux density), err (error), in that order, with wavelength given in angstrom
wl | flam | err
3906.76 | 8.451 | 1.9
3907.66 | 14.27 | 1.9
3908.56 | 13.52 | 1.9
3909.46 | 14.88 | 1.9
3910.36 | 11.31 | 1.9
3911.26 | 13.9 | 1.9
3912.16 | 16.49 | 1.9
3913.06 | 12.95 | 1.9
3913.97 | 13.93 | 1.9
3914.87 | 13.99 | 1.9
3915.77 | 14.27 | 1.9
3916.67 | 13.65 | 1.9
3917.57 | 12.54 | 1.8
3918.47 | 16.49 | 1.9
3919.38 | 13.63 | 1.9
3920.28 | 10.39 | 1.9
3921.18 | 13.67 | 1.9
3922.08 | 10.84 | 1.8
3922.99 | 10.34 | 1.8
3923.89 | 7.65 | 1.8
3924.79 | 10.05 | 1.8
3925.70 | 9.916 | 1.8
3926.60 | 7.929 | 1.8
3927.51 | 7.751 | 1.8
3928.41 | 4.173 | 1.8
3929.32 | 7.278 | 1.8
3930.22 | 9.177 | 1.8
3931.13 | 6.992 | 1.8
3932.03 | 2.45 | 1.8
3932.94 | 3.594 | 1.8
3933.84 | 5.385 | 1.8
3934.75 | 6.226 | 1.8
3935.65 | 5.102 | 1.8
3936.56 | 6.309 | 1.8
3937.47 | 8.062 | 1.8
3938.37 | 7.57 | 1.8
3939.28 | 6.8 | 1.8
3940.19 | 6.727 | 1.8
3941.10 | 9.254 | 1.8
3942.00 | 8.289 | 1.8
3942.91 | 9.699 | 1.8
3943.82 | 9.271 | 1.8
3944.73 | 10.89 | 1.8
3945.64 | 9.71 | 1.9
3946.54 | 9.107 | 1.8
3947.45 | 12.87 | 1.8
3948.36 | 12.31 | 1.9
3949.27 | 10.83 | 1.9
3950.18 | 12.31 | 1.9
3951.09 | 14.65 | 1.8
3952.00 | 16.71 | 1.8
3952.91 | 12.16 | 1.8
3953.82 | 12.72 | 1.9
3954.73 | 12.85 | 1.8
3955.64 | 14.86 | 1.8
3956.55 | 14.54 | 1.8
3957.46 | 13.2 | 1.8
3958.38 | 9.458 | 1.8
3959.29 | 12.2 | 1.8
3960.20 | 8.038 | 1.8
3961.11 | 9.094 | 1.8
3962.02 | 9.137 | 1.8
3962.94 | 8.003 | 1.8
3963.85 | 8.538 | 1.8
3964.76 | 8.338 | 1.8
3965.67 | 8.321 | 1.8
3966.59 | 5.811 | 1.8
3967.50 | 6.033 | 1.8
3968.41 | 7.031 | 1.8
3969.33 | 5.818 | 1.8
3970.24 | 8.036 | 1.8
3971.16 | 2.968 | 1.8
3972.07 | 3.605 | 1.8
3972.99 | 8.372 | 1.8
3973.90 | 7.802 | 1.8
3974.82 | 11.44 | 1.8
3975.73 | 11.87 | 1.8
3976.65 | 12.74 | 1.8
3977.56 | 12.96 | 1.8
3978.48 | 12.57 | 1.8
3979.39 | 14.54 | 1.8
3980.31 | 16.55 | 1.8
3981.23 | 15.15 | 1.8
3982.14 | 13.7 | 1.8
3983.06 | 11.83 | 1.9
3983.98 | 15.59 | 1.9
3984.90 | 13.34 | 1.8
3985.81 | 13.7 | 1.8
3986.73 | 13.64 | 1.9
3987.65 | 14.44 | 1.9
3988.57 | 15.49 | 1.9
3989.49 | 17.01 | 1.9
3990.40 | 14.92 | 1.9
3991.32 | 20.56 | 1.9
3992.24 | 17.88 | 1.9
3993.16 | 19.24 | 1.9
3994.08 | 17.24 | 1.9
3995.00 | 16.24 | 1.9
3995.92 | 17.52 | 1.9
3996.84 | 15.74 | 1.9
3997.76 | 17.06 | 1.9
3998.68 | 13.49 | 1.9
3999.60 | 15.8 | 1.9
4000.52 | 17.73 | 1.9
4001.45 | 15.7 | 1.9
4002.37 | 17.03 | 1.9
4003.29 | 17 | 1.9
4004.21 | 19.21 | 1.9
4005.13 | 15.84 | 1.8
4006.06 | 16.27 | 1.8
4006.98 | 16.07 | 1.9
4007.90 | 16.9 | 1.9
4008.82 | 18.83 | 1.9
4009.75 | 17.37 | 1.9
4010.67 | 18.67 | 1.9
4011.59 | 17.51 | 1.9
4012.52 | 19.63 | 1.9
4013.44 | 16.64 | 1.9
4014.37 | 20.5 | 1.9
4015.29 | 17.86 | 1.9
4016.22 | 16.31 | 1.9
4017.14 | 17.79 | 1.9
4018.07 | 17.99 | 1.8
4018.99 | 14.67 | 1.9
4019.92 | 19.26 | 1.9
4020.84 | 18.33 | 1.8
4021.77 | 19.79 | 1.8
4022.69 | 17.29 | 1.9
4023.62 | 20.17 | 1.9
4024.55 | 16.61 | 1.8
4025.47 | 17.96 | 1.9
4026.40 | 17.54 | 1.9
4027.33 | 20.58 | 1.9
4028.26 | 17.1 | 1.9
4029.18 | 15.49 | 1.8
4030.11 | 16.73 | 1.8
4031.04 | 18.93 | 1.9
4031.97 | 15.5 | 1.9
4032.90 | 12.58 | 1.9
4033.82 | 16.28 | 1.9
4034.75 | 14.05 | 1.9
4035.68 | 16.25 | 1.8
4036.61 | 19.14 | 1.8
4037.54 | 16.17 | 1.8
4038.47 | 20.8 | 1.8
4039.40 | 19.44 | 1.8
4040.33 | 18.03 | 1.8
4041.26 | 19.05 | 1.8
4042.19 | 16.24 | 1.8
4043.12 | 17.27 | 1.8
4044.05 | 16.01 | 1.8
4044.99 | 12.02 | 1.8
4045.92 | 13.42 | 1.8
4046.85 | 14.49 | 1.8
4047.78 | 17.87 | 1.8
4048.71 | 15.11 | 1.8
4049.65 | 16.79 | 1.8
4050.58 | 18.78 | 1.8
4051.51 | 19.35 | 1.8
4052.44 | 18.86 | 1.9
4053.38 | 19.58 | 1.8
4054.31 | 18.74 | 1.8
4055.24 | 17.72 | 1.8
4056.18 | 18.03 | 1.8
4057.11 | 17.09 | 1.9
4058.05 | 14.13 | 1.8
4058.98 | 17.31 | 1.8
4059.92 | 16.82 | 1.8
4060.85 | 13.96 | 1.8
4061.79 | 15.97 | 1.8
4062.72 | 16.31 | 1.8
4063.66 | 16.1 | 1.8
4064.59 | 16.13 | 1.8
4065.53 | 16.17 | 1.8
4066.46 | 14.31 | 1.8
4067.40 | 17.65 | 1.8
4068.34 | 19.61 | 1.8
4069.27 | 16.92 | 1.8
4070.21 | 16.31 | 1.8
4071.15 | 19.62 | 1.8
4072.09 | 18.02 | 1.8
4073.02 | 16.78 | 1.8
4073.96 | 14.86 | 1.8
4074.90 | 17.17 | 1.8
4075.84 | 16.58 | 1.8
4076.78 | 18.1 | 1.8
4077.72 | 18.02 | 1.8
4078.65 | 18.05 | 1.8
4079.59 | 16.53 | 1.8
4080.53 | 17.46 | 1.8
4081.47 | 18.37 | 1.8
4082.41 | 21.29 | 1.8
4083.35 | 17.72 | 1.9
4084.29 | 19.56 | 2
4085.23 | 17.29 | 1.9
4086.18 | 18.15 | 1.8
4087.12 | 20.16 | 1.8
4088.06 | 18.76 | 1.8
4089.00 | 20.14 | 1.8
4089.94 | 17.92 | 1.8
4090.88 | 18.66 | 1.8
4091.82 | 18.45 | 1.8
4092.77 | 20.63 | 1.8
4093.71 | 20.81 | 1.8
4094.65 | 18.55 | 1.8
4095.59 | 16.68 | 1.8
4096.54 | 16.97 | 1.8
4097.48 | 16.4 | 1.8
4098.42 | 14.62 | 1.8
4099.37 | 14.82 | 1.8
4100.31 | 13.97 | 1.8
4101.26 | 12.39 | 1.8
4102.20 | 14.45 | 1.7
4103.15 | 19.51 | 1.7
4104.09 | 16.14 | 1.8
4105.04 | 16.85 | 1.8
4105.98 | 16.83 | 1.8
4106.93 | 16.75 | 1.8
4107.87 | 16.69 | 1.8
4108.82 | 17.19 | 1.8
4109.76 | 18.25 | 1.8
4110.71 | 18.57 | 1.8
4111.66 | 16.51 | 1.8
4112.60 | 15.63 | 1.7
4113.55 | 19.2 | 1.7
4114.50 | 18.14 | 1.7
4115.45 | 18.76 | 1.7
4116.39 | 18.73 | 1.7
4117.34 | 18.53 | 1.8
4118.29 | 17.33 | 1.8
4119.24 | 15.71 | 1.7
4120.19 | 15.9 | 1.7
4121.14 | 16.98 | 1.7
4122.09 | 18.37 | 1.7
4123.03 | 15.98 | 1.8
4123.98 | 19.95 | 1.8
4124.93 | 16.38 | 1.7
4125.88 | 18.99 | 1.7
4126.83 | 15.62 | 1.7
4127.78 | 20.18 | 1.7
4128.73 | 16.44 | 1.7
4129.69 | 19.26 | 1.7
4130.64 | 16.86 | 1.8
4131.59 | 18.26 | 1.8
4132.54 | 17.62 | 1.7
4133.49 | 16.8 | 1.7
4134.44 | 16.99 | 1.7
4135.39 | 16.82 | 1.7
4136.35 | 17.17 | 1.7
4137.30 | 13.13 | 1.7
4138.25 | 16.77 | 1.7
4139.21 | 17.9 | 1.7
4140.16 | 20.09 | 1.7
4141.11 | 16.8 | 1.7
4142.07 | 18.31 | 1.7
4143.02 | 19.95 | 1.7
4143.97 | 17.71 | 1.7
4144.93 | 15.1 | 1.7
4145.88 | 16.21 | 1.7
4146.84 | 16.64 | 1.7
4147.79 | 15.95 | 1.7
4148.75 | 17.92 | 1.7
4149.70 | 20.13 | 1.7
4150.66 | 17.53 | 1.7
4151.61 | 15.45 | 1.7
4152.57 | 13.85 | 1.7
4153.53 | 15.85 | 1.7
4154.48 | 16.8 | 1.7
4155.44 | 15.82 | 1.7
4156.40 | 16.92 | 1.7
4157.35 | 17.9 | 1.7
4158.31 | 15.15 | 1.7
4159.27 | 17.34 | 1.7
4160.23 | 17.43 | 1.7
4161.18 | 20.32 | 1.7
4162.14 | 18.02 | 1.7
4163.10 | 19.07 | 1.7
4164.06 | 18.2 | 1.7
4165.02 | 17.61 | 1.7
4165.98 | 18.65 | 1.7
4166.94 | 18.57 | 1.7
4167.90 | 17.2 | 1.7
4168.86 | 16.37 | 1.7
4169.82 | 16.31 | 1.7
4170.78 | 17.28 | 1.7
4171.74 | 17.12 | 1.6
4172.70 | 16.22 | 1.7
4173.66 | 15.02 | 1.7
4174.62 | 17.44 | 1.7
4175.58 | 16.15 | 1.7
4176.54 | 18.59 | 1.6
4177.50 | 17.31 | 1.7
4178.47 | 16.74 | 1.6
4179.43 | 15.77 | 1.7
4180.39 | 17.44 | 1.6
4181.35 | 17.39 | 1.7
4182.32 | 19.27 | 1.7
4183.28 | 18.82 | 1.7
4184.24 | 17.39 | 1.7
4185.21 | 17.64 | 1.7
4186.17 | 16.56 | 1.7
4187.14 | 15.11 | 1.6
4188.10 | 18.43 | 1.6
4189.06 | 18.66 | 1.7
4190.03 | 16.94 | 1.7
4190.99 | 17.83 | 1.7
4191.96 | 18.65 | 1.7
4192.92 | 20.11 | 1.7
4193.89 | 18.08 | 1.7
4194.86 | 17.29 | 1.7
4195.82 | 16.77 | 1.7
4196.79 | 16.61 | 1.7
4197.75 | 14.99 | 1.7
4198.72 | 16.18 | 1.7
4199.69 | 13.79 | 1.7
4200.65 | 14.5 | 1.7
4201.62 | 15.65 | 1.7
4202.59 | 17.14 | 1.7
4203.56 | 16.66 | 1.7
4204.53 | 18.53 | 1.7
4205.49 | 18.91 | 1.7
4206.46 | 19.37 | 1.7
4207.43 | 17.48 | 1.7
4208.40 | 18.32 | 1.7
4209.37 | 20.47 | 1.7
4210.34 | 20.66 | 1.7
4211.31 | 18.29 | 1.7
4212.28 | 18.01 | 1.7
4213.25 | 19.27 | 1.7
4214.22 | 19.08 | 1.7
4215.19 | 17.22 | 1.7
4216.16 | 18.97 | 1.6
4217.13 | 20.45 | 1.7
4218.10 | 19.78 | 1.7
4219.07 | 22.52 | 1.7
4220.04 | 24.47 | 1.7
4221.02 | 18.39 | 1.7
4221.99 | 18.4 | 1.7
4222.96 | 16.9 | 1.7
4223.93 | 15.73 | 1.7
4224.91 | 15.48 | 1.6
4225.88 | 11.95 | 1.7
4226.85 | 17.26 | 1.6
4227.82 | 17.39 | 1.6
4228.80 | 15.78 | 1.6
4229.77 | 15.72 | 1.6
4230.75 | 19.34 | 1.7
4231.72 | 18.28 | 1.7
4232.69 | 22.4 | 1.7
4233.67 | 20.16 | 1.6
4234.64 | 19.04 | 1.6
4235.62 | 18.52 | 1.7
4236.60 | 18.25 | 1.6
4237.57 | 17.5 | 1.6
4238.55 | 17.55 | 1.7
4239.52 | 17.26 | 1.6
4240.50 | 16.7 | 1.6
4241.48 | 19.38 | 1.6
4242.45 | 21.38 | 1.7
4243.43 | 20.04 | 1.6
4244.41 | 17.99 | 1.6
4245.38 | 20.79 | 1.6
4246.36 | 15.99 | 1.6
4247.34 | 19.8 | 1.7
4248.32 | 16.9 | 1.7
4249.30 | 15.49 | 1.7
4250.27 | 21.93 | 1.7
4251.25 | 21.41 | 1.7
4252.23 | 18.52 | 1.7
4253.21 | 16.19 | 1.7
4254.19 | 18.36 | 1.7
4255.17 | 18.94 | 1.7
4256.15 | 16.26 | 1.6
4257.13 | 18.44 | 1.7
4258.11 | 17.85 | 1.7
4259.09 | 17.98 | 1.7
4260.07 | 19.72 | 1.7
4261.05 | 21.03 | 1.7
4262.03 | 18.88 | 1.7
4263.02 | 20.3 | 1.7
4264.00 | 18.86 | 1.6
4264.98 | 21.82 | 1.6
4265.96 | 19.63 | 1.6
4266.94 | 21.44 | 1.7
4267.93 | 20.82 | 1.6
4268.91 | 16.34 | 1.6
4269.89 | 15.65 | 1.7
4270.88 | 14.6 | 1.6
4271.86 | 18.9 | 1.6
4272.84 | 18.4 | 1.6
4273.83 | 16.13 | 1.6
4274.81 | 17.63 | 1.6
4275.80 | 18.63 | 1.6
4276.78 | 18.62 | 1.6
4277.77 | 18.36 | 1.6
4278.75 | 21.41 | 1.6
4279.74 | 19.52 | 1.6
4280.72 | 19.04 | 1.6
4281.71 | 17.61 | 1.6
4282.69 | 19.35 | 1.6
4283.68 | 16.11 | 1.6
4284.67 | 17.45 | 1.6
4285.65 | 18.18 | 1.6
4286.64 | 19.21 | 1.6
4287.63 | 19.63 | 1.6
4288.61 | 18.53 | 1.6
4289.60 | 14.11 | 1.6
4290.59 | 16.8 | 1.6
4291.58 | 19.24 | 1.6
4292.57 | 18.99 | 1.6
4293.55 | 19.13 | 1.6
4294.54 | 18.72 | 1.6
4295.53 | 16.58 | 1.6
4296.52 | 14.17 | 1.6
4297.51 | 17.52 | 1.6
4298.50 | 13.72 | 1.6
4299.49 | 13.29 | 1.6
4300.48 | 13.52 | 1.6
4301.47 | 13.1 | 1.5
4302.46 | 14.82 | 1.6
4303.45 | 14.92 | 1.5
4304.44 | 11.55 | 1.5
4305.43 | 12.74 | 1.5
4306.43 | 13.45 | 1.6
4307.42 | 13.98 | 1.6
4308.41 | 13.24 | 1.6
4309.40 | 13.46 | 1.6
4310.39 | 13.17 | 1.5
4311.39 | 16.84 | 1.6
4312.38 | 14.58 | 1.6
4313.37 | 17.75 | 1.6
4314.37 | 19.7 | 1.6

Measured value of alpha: 0.04 mag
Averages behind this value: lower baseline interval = 17.4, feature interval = 17.3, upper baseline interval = 18.8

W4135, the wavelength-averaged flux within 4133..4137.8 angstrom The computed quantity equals 16.2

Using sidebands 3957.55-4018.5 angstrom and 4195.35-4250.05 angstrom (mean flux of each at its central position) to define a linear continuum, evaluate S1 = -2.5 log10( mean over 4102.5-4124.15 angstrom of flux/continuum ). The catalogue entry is -0.089 mag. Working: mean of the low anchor 13.8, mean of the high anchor 18.1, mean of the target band 17.4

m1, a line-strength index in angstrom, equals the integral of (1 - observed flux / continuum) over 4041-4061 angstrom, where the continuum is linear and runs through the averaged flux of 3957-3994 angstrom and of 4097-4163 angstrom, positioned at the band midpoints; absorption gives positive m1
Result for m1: -3.5 angstrom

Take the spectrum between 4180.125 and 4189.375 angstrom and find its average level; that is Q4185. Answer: 17.7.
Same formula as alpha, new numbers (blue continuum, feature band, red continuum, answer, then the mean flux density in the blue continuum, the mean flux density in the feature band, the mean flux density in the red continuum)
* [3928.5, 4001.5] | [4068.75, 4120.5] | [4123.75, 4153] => -0.12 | 11.2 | 17.5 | 17.3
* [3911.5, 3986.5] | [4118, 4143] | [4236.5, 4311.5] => -0.21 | 10.3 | 17.4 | 17.5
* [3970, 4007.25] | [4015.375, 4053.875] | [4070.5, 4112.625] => -0.10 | 14.4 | 17.2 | 17.5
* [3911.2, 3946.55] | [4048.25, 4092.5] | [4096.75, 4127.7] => -0.16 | 9.51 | 17.6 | 16.9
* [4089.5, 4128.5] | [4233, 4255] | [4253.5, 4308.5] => -0.08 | 17.3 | 18.6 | 17.4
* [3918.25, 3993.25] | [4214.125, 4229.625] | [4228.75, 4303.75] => -0.07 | 10.5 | 18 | 18.1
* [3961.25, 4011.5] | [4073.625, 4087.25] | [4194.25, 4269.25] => -0.17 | 13.5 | 17.9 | 18.3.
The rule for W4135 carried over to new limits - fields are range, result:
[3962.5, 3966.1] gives 8.32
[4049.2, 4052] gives 18.4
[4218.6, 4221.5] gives 21.7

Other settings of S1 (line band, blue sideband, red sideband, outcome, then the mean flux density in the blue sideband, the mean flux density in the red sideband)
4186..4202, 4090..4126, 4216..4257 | 0.07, 17.2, 18.4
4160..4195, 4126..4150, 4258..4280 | 0.01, 17.4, 18.8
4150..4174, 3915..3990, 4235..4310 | -0.13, 10.3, 17.6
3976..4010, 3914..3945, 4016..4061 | -0.15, 9.06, 17.2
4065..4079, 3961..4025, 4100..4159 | -0.08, 14.4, 17.1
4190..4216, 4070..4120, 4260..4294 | 0.03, 17.5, 18.6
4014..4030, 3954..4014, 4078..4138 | -0.21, 13.5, 17.5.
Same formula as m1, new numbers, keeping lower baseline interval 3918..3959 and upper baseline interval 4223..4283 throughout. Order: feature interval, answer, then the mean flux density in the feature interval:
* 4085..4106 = -4.94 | 17.4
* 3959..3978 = 4.06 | 8.35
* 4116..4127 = -1.96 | 17.4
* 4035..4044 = -3.81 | 17.9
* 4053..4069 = -4.46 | 16.8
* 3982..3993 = -4.14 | 15.3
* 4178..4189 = -0.61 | 17.4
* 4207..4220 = -1.63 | 19.5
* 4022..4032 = -4.56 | 17.8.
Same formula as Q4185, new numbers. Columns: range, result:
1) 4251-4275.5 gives 18.5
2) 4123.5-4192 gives 17.3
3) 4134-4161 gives 17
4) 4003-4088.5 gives 17.3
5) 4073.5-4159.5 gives 17.3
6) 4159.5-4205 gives 17.3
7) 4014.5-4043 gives 17.5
